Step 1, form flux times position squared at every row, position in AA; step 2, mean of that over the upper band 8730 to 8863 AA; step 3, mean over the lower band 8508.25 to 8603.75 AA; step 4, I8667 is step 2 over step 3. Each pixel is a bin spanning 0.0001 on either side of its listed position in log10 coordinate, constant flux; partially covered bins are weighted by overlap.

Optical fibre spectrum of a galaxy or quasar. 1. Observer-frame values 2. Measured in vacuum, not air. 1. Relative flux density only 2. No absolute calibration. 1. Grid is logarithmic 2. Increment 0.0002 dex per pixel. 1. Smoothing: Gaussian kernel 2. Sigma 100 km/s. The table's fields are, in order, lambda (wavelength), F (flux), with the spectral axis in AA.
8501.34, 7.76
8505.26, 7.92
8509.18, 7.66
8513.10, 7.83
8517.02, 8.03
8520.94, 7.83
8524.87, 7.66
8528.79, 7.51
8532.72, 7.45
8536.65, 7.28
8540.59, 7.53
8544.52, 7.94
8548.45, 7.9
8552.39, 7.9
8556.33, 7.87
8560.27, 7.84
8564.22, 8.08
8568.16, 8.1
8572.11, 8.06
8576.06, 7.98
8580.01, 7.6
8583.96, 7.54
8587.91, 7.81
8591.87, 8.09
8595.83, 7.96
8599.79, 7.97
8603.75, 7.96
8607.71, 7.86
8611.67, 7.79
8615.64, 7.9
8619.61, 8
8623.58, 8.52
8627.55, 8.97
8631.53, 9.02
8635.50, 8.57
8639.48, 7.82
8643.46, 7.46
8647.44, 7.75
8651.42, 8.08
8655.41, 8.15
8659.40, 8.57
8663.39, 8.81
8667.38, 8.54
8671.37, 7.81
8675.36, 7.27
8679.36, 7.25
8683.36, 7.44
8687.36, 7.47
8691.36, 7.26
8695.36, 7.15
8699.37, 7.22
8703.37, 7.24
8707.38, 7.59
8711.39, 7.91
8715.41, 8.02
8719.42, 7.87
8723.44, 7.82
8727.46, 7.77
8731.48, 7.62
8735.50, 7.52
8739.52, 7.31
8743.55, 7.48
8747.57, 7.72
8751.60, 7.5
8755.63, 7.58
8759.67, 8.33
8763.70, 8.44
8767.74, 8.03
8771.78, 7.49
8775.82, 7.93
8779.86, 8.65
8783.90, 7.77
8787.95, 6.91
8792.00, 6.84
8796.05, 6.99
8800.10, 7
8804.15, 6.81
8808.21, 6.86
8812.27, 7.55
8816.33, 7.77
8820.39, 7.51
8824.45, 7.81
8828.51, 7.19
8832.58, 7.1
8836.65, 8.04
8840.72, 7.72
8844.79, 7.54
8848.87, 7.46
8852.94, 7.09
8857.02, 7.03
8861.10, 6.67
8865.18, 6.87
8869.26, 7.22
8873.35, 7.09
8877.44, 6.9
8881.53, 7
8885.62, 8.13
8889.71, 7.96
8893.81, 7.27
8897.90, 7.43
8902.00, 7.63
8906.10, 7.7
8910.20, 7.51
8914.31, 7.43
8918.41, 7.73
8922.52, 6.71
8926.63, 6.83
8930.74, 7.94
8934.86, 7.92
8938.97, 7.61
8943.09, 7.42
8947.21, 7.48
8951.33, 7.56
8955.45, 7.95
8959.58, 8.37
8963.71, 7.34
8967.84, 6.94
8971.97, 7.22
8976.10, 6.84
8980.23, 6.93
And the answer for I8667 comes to 1.0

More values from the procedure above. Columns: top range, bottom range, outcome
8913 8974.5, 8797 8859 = 1.04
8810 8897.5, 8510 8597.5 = 1.01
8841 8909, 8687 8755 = 1.00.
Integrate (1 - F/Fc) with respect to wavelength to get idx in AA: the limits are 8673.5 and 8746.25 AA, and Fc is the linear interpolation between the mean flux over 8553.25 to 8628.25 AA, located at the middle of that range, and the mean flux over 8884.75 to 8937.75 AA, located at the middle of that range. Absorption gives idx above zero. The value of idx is 2.8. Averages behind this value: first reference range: 7.98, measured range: 7.51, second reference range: 7.54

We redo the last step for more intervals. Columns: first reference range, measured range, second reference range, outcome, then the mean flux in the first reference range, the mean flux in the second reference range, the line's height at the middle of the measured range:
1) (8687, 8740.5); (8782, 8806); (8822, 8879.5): 1.10 AA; 7.56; 7.27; 7.39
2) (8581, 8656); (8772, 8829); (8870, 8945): 1.99 AA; 8.06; 7.45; 7.68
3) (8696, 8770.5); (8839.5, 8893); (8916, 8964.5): 2.44 AA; 7.71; 7.58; 7.62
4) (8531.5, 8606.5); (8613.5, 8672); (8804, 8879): -4.45 AA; 7.84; 7.29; 7.69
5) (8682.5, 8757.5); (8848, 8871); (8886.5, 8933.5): 1.45 AA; 7.55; 7.49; 7.51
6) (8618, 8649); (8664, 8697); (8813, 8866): 2.01 AA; 8.27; 7.39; 8.07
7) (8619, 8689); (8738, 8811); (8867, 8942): 2.27 AA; 8.09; 7.44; 7.78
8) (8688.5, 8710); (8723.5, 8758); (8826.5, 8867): -1.32 AA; 7.32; 7.27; 7.31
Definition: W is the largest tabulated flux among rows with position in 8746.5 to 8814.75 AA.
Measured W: 8.65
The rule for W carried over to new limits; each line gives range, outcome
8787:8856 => 8.04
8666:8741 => 8.54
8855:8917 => 8.13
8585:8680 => 9.02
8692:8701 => 7.22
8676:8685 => 7.44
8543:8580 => 8.1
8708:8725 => 8.02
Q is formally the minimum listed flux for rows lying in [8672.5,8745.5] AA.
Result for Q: 7.15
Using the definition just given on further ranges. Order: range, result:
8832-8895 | 6.67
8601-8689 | 7.25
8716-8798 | 6.84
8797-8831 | 6.81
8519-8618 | 7.28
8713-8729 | 7.77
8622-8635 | 8.52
